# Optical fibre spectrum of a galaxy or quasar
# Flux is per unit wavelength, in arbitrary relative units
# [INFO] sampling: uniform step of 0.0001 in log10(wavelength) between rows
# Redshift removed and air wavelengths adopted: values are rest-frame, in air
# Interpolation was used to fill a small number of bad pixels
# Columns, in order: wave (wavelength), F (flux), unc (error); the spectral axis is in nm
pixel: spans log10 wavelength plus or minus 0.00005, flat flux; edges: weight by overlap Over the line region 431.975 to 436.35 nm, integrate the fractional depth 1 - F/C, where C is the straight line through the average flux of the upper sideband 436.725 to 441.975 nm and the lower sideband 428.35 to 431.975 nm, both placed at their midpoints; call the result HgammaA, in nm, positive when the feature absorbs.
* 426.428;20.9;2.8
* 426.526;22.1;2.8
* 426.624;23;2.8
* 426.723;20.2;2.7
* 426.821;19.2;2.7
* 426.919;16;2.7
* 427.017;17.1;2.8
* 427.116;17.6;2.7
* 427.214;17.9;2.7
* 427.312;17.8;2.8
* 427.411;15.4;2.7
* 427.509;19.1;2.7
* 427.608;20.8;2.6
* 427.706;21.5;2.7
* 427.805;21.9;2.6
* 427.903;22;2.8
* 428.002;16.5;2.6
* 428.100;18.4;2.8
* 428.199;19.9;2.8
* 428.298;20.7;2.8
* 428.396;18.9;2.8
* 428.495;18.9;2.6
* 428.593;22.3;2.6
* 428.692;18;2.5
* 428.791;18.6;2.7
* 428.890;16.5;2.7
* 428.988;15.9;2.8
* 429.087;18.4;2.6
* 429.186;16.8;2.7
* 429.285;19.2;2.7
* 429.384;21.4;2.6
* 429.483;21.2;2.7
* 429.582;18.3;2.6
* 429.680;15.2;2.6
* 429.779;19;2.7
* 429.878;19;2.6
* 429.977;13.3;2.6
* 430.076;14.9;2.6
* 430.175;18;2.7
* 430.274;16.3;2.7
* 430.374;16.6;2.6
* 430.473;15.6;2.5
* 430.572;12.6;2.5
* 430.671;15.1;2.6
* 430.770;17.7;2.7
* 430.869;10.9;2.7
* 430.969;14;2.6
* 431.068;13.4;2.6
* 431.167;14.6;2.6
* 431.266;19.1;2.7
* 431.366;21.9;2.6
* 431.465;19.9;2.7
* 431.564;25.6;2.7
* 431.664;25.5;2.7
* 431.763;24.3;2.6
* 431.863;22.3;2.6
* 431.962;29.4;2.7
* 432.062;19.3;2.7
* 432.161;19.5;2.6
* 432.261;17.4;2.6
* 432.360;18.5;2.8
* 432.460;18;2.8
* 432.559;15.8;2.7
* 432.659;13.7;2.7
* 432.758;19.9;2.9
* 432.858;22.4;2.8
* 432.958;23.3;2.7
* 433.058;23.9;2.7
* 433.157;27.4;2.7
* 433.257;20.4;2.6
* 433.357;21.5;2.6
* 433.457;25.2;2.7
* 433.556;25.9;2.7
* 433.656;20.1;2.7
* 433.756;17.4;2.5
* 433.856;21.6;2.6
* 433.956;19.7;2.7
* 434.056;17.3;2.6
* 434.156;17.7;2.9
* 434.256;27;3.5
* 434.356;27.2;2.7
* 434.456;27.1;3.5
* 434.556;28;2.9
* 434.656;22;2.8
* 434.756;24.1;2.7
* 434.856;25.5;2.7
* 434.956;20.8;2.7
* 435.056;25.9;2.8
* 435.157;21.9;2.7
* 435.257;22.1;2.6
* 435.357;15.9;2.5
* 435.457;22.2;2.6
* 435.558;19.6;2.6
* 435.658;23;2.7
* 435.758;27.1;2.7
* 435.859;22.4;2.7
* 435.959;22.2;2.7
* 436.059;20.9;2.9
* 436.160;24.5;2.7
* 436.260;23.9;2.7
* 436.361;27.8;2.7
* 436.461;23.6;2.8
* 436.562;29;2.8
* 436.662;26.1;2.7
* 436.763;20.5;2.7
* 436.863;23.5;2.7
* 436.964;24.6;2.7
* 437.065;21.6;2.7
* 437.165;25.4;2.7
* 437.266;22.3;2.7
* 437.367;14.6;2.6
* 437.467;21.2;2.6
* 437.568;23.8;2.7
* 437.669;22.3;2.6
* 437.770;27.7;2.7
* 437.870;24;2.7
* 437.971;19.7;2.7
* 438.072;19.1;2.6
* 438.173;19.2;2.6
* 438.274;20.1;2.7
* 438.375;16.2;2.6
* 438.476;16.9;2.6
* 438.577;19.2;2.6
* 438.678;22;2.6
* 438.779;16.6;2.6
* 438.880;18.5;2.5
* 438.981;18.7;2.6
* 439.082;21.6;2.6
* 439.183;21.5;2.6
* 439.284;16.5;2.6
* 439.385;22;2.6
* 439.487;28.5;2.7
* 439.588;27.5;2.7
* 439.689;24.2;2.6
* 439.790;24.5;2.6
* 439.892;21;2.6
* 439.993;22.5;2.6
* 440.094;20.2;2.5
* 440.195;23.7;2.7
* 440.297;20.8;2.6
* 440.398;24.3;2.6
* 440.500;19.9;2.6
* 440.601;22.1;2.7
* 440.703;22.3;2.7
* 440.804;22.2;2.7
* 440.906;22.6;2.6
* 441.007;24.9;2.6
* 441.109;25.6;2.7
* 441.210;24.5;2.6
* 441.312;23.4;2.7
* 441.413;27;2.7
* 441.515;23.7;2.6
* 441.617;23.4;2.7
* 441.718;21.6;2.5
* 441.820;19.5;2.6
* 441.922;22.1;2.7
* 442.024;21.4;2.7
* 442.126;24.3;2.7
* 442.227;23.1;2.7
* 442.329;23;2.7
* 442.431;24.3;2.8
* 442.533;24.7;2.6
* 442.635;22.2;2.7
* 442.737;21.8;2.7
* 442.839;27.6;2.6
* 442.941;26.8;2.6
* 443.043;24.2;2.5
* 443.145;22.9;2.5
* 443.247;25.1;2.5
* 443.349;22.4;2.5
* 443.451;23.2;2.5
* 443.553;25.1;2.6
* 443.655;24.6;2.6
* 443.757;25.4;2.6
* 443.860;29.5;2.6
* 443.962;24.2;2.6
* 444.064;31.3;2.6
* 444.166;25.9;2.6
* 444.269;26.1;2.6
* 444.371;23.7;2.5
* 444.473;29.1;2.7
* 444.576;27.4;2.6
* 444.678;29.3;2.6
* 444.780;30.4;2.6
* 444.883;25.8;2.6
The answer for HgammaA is -0.46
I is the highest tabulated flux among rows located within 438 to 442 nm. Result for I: 28.5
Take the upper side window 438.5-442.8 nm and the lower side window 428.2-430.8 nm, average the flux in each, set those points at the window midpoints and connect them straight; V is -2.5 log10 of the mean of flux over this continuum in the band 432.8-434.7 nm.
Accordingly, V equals -0.17 mag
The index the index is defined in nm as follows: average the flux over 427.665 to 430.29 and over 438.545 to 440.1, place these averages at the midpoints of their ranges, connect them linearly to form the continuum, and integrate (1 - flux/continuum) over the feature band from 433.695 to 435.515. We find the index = -0.193 nm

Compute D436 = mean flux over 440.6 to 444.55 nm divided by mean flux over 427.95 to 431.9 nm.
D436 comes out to 1.3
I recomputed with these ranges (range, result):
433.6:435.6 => 28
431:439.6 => 29.4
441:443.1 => 27.6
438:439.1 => 22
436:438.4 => 29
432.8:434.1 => 27.4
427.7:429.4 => 22.3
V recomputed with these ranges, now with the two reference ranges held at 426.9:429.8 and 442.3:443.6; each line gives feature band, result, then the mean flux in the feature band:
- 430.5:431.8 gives 0.106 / 18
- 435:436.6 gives -0.083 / 23.2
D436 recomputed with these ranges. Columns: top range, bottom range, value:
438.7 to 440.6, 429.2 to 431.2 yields 1.34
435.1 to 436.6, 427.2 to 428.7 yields 1.18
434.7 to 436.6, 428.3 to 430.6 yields 1.31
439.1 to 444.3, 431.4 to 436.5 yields 1.06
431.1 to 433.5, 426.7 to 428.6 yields 1.11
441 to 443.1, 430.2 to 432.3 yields 1.28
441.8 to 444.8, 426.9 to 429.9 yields 1.34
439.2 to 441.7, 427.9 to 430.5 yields 1.28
